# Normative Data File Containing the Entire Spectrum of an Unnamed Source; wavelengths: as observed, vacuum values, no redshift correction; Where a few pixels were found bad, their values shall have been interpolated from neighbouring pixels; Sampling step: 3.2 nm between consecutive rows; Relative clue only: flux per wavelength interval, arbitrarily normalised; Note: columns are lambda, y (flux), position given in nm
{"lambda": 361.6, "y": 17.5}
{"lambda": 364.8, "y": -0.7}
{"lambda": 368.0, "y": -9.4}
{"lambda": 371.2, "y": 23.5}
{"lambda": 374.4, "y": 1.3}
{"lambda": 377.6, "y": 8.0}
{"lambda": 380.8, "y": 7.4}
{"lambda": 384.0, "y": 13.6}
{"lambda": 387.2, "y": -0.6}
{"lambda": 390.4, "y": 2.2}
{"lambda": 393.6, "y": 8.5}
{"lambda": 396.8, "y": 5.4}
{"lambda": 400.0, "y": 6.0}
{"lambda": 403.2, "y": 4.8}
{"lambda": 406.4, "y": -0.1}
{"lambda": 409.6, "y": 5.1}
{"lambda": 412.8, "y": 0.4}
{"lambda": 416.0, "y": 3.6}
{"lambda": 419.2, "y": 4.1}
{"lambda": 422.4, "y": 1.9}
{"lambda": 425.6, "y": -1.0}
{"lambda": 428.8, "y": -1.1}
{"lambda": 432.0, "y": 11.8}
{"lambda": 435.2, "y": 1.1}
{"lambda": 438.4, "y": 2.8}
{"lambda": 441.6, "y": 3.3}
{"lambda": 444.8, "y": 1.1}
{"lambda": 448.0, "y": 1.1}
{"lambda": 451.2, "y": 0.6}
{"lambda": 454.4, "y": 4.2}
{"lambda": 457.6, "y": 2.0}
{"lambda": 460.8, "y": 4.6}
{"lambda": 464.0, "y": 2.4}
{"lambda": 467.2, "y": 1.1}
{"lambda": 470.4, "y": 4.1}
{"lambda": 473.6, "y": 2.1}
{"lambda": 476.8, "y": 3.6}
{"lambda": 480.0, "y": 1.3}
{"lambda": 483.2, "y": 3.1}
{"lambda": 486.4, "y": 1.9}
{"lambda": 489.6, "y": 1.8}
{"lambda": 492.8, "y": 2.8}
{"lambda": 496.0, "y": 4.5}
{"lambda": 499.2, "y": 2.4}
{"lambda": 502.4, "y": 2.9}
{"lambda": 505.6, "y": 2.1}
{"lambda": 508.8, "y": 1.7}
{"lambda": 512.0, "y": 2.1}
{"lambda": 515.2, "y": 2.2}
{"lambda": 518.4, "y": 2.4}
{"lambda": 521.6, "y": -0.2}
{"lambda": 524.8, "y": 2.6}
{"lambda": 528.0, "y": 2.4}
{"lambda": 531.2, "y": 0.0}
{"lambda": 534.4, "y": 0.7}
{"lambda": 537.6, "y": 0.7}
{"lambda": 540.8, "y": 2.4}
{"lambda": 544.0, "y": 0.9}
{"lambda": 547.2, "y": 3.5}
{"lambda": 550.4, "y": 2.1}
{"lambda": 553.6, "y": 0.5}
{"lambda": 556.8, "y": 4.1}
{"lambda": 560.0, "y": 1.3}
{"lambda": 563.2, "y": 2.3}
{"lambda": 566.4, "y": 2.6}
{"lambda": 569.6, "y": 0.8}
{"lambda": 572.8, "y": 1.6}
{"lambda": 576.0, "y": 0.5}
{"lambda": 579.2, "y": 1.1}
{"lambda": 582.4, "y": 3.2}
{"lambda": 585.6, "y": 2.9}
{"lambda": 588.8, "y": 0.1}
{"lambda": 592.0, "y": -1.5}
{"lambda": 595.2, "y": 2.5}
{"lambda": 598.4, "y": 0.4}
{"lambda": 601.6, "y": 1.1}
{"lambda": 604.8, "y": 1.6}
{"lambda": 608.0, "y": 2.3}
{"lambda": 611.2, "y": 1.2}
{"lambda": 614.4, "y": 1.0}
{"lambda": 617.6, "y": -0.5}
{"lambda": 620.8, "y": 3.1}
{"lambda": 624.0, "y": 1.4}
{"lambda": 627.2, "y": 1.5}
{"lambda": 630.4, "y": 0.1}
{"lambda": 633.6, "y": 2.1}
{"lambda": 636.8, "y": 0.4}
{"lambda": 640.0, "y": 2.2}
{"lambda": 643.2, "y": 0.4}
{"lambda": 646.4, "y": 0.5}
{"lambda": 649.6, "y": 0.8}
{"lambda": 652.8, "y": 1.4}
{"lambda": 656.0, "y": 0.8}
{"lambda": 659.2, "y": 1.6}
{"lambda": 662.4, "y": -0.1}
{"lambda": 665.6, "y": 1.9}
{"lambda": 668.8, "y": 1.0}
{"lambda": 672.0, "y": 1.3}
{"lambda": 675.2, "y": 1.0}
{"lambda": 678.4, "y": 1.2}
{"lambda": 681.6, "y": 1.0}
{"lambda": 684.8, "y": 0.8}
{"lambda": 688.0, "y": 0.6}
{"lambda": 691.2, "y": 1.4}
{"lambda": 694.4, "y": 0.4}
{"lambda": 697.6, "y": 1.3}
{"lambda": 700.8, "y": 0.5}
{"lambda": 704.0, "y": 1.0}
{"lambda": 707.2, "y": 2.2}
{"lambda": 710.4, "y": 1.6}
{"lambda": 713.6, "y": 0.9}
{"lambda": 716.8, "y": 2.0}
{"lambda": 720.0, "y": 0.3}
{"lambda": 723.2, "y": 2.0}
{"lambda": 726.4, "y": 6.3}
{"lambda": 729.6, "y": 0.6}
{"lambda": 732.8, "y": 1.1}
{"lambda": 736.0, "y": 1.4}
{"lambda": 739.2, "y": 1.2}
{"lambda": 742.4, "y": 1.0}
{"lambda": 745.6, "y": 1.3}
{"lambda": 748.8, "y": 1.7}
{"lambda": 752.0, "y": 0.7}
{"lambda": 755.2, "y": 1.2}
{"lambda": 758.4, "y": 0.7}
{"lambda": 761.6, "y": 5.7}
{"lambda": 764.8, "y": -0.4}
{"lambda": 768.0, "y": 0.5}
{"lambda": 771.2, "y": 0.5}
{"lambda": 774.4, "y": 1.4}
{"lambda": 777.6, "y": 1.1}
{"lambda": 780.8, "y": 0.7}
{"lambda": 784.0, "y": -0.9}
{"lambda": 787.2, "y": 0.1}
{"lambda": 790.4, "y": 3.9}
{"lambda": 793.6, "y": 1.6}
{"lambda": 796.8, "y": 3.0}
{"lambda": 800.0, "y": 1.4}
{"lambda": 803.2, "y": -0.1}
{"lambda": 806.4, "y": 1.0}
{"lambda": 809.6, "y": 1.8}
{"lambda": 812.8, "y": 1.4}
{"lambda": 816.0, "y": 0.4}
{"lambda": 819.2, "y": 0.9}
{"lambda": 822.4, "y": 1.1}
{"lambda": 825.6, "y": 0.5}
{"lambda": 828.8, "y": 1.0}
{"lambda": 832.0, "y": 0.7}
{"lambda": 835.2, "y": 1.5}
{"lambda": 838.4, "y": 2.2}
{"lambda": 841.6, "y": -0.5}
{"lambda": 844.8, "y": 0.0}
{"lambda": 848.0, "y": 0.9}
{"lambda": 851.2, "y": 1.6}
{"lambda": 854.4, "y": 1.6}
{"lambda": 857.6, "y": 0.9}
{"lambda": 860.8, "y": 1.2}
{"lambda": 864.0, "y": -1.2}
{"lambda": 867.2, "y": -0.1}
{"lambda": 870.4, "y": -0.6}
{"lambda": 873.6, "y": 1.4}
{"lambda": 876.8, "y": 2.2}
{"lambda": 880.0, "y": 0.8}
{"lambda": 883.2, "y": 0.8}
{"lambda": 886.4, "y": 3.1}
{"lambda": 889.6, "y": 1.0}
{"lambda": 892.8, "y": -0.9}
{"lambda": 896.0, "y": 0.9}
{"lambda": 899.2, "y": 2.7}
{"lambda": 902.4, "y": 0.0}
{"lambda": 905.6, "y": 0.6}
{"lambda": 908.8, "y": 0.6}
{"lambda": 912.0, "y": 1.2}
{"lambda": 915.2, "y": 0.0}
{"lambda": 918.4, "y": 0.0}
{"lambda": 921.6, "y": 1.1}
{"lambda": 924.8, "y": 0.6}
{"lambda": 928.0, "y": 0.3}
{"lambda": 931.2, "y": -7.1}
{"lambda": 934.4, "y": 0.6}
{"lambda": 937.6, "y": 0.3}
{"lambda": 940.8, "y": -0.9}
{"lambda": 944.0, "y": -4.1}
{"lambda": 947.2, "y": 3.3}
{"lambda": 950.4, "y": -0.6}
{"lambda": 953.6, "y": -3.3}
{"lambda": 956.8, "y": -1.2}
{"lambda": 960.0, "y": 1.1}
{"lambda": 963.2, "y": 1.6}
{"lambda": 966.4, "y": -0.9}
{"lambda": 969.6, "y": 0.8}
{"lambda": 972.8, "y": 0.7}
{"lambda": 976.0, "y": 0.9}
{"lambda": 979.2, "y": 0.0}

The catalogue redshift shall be 1.04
